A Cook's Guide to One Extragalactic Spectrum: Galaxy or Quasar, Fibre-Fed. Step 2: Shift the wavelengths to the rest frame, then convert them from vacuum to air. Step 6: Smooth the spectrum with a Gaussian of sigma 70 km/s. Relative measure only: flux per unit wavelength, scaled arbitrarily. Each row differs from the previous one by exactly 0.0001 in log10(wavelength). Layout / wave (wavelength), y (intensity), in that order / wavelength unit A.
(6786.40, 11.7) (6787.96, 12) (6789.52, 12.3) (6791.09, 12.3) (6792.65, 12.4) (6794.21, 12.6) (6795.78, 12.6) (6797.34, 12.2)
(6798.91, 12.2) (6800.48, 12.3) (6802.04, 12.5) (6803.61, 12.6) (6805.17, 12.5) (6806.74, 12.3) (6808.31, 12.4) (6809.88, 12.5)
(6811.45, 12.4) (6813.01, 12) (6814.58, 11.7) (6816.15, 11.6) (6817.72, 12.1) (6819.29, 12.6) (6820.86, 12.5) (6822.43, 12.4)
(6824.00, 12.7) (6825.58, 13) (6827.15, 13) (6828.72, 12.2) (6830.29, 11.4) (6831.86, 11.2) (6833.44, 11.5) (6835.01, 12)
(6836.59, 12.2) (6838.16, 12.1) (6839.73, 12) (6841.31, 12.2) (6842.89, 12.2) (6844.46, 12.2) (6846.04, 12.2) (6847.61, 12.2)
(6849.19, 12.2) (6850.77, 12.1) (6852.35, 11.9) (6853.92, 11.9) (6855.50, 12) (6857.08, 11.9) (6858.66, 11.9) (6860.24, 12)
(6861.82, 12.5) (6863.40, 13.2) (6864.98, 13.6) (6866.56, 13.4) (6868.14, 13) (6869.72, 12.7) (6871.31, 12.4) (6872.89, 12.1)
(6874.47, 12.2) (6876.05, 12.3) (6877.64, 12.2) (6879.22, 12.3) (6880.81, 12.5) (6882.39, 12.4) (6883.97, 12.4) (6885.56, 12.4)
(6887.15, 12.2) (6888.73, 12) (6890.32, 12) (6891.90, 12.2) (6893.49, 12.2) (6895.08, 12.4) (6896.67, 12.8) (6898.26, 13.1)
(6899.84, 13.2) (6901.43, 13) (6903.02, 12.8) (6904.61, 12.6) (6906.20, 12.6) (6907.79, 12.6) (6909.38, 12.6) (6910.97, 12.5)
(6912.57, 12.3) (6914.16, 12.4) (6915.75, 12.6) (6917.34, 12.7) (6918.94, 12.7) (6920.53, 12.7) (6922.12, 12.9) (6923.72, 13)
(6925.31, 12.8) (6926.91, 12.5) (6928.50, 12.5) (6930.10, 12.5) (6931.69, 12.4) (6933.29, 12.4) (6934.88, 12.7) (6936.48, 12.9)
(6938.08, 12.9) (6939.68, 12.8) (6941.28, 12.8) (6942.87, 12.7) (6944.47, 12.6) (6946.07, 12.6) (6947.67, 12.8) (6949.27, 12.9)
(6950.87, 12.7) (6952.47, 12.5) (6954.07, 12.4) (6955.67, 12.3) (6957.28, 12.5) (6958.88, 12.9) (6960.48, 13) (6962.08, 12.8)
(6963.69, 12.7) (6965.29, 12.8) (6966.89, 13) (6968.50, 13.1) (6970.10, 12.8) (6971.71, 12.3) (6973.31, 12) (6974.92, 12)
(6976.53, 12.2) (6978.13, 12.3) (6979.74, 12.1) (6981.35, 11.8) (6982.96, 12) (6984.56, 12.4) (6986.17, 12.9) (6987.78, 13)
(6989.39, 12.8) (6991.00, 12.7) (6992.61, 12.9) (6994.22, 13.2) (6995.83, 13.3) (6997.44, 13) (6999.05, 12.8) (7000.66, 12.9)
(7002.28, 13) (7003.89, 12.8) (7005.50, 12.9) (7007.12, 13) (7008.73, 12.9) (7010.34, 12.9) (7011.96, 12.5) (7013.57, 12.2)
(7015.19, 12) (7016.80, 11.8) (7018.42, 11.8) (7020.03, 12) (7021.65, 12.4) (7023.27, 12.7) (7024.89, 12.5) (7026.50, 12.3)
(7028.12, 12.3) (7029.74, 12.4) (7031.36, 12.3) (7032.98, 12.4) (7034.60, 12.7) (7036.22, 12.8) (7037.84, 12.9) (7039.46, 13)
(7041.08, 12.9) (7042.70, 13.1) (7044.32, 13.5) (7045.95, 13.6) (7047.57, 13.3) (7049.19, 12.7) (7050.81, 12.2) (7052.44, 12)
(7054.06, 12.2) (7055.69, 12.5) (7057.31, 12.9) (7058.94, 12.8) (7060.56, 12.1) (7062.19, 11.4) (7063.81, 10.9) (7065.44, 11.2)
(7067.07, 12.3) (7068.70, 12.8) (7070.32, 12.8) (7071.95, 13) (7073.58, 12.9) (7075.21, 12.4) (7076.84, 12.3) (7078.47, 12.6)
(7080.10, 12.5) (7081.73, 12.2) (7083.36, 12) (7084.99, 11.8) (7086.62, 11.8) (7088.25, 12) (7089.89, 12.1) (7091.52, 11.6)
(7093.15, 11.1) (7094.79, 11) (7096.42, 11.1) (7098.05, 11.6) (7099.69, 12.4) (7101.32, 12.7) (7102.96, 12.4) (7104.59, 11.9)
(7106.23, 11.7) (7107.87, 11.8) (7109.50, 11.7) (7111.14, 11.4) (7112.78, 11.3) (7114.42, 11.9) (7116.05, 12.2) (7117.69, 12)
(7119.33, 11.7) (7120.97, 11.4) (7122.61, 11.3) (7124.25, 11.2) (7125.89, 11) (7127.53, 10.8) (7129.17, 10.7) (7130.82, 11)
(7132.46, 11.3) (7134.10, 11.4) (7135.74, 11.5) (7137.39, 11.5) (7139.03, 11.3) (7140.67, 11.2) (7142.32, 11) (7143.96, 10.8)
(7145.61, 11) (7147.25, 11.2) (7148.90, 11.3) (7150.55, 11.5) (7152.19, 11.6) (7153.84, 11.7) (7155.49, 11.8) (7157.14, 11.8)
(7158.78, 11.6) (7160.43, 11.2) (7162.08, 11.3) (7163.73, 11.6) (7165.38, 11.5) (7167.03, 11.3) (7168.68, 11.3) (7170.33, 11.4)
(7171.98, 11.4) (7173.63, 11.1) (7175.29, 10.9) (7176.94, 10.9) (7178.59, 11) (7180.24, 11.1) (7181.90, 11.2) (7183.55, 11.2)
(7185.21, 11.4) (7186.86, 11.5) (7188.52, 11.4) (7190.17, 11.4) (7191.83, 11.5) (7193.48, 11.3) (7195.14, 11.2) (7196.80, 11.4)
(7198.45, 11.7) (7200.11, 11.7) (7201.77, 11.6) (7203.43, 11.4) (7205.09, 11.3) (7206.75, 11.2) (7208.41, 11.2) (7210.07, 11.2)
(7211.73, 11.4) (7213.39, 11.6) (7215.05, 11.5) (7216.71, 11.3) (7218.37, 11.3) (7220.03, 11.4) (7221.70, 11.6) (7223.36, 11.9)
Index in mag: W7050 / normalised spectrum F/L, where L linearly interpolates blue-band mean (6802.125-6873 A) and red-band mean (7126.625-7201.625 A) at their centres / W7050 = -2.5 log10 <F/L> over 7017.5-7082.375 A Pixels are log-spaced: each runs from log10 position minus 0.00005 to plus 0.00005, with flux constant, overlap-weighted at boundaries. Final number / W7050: -0.08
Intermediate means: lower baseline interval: 12.3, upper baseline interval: 11.3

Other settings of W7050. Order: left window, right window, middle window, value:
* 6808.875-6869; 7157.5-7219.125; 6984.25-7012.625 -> -0.09 mag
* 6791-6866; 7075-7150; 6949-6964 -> -0.06 mag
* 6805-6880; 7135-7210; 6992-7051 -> -0.08 mag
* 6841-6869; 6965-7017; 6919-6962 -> -0.01 mag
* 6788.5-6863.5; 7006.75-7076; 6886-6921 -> -0.02 mag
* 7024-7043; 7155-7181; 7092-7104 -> 0.02 mag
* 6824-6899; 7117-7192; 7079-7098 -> -0.02 mag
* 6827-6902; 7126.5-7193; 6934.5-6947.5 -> -0.06 mag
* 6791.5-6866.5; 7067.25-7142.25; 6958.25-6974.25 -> -0.06 mag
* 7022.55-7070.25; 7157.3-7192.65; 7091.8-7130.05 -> 0.03 mag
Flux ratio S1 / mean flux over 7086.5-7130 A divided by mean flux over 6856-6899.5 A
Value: 0.93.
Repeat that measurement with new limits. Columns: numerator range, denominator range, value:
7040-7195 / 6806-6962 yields 0.94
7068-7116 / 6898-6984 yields 0.95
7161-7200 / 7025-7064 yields 0.90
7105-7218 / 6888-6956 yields 0.90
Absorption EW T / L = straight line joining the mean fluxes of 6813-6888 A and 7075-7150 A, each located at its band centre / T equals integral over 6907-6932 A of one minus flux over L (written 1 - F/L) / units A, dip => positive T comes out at -1.1 A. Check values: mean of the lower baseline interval 12.3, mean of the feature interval 12.6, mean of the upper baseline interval 11.6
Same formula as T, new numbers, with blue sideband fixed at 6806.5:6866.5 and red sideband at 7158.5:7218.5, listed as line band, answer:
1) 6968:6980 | -0.5 A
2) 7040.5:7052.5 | -1.3 A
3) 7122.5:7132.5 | 0.4 A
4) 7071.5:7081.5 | -0.8 A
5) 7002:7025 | -1.4 A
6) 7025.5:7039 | -0.9 A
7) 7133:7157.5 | 0.2 A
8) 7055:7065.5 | -0.3 A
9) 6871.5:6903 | -0.9 A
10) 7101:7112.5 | -0.3 A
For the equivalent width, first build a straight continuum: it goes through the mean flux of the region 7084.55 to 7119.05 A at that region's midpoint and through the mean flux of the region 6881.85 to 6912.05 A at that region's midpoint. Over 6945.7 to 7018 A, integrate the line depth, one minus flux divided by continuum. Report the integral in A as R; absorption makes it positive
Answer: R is -2.4 A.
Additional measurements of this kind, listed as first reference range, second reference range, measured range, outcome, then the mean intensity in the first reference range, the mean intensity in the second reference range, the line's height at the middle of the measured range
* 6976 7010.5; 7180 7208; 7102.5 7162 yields 1.8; 12.7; 11.4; 11.8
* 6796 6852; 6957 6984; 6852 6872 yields -0.4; 12.2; 12.5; 12.3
